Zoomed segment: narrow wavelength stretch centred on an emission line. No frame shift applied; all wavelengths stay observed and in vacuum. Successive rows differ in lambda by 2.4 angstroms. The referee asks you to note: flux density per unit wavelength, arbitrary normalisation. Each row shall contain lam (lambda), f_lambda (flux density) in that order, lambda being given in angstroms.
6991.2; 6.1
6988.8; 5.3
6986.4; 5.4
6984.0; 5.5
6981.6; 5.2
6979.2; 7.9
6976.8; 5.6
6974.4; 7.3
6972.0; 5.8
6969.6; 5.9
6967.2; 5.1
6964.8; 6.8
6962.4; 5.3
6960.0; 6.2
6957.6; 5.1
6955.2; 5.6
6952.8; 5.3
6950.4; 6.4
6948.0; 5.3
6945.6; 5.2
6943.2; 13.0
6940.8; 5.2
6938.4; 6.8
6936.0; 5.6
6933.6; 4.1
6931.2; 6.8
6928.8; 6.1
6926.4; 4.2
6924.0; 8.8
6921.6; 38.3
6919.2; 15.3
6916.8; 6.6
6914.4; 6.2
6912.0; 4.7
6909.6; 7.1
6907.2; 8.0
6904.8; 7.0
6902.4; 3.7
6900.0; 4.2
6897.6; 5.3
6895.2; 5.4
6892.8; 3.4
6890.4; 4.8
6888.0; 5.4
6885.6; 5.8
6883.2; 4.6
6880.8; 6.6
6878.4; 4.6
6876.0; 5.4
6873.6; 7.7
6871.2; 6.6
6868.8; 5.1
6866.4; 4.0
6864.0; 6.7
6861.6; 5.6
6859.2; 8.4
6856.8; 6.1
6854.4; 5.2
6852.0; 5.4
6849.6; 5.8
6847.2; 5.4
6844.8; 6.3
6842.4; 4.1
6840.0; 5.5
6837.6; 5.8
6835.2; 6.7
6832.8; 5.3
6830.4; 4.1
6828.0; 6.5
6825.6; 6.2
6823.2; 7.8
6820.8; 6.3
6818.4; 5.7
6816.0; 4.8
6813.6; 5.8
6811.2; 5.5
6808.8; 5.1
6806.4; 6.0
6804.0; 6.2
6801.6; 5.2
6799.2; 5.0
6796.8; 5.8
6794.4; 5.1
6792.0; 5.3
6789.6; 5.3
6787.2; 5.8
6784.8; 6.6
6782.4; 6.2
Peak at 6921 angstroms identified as H-alpha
